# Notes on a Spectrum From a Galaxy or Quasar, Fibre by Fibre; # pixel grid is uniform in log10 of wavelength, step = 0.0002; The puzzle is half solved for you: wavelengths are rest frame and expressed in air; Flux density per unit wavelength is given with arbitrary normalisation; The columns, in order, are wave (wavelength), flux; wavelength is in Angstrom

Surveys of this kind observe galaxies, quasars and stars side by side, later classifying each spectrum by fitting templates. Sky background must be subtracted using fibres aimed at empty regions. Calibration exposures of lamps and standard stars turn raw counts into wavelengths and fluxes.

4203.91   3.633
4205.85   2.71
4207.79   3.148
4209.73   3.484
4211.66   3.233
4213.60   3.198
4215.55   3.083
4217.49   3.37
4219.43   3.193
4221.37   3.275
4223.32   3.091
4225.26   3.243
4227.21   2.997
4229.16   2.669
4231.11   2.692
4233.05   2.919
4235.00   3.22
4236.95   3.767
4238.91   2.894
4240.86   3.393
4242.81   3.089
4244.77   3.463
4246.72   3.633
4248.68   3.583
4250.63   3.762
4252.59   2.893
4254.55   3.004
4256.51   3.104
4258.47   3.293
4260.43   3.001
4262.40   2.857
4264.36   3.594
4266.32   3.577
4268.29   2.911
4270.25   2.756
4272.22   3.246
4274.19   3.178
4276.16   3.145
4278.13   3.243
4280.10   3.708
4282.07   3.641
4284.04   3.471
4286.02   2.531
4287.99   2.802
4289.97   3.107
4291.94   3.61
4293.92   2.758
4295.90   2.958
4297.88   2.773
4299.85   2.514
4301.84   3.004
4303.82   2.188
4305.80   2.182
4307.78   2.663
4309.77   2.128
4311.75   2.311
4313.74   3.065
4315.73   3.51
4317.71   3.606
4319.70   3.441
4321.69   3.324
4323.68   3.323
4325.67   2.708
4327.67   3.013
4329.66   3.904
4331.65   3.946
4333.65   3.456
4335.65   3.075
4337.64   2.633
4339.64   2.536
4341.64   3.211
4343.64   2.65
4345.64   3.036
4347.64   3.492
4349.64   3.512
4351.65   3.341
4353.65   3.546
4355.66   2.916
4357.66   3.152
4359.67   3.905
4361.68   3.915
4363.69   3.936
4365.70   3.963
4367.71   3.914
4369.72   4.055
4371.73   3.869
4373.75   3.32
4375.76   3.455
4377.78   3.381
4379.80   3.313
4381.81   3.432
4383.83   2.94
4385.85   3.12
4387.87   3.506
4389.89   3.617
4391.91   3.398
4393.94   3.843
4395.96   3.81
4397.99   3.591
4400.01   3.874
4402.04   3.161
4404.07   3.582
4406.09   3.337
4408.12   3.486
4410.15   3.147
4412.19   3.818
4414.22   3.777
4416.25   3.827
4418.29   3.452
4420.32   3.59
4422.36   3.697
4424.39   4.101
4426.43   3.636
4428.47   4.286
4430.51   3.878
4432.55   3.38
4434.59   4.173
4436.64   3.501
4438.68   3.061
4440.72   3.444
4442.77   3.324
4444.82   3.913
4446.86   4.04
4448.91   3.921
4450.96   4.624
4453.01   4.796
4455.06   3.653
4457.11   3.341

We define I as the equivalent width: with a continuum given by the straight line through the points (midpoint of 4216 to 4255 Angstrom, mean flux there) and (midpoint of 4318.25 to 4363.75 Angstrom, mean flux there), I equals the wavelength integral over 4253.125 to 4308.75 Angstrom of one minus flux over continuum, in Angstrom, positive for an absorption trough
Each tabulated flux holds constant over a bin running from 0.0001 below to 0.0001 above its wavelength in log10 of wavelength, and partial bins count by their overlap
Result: 3.7 Angstrom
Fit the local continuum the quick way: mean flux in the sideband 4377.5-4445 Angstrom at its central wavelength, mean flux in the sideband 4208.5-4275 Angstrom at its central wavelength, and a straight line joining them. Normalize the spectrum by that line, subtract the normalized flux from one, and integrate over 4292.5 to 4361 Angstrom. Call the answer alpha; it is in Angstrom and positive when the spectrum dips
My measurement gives 6.57 Angstrom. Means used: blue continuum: 3.2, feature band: 3.06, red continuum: 3.57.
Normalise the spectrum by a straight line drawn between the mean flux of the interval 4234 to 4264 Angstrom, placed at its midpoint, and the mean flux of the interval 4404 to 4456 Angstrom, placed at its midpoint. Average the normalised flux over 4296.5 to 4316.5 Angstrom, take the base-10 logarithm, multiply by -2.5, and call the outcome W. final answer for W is 0.29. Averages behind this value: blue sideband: 3.27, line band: 2.63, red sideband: 3.75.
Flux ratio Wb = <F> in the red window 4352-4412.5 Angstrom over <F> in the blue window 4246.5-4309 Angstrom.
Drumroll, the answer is 1.15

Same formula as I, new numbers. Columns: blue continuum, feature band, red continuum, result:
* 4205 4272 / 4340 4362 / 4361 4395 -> 1.34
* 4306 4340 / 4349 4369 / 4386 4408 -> -1.83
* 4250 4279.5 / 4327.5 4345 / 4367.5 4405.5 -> 1.12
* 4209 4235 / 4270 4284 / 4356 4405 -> -0.17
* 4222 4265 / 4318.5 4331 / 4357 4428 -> 0.39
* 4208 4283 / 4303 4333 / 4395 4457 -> 3.46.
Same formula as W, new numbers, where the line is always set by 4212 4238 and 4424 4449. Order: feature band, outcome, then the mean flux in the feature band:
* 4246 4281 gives 0.00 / 3.25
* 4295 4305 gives 0.24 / 2.68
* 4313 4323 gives 0.00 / 3.4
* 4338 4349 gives 0.16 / 2.98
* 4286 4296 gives 0.11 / 3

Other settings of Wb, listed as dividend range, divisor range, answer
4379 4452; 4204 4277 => 1.14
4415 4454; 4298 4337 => 1.27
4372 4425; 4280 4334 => 1.16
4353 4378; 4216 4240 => 1.17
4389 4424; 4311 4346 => 1.14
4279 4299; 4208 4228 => 0.97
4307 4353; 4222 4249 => 0.98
